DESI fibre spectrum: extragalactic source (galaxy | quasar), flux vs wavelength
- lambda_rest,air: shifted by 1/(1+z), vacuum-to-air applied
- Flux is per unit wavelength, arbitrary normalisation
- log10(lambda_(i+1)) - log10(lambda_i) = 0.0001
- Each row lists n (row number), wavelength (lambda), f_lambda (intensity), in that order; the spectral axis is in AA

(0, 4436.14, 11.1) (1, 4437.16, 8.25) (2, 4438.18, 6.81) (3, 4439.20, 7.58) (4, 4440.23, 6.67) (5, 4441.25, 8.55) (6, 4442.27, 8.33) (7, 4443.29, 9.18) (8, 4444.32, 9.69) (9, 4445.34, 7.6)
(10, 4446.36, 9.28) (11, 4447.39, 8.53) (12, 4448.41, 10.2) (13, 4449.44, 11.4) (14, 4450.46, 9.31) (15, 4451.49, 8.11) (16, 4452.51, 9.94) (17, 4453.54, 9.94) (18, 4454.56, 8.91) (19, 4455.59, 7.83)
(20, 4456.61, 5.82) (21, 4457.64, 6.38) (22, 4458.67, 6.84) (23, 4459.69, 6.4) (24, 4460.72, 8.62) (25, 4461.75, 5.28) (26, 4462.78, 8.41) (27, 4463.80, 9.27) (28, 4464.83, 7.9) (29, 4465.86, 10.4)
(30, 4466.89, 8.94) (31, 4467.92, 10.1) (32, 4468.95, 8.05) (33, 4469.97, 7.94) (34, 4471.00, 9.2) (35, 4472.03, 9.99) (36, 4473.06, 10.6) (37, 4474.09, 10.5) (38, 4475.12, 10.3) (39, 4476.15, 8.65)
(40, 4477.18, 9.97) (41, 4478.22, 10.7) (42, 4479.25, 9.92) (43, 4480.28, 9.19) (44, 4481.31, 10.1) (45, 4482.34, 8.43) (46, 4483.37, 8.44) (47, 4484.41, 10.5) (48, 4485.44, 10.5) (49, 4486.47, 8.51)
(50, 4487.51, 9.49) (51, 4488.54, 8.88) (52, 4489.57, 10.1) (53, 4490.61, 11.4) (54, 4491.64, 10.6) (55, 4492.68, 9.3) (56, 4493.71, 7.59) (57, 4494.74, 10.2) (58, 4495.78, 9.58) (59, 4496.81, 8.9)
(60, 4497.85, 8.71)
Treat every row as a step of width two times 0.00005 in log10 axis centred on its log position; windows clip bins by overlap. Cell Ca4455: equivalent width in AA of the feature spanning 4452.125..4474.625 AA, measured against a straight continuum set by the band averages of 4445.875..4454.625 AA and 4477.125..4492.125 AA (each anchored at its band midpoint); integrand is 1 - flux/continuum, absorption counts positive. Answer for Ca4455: 2.63 AA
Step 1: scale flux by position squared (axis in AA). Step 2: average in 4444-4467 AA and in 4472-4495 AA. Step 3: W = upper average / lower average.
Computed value 1.2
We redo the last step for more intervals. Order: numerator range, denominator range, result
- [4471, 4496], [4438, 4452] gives 1.14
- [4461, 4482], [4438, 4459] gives 1.11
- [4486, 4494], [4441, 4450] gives 1.06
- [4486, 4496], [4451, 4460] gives 1.24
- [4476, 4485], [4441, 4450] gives 1.06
